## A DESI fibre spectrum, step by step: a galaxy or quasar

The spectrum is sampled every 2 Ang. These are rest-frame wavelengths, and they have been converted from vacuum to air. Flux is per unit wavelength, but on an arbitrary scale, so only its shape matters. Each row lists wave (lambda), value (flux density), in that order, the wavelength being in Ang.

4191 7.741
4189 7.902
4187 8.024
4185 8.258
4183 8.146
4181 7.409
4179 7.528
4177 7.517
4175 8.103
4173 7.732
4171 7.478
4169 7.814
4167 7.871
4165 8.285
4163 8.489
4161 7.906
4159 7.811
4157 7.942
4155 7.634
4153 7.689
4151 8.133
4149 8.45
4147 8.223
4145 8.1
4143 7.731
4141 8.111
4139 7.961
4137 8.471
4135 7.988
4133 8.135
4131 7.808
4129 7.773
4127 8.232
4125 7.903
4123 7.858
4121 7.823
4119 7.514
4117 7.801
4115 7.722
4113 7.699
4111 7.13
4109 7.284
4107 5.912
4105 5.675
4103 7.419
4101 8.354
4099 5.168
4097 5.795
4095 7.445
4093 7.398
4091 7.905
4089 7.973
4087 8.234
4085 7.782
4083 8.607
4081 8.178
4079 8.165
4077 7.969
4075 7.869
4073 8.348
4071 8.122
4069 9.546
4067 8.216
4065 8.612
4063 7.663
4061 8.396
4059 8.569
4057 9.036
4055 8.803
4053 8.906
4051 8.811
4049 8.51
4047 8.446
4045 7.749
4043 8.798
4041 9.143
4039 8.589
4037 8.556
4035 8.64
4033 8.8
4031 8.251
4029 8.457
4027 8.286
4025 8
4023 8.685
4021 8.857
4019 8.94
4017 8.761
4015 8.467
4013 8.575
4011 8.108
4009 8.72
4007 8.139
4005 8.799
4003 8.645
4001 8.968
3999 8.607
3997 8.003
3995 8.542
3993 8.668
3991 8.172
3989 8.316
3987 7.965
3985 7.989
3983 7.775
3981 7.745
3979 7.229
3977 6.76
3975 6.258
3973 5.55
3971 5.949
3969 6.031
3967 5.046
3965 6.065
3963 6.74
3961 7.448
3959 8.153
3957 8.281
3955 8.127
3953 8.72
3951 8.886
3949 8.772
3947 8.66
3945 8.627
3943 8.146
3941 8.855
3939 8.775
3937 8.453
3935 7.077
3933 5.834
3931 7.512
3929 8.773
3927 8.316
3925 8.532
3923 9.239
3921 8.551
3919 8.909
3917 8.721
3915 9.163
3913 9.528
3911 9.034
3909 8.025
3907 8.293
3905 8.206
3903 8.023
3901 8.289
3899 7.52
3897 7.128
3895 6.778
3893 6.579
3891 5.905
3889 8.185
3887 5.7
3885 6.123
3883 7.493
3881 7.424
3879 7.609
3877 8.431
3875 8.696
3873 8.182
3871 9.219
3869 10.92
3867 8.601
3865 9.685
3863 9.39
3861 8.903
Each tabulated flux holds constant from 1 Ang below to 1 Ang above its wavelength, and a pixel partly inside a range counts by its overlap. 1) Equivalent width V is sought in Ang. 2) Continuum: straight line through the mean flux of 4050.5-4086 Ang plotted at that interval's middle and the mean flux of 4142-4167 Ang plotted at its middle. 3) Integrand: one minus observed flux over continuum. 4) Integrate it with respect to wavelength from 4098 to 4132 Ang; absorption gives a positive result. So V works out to 3.5 Ang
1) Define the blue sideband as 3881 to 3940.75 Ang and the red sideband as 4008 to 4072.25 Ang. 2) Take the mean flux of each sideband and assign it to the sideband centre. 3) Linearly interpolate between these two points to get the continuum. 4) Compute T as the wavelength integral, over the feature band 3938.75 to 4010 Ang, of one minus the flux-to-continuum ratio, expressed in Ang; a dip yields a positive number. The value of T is 3.4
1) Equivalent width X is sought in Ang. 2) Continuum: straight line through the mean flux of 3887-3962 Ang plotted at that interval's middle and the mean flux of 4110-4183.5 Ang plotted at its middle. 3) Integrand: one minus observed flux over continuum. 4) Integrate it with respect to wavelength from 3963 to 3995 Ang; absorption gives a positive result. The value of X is 4.0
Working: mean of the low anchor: 8.13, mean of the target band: 7.07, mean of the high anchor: 7.89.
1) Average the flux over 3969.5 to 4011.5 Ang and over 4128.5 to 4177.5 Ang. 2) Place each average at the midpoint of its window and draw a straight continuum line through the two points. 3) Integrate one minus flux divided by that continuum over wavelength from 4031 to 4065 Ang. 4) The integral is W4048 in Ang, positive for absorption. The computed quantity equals -3.0 Ang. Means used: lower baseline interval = 7.83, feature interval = 8.58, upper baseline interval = 7.97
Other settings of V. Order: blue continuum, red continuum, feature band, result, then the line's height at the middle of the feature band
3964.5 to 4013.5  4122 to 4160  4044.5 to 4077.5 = -2.79 Ang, 7.8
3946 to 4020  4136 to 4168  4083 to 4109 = 2.70 Ang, 7.99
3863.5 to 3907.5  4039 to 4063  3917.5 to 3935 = -0.23 Ang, 8.06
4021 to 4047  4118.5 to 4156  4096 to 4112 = 3.06 Ang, 8.15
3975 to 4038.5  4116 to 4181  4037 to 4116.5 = 1.64 Ang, 8.12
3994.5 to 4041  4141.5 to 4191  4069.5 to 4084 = 0.13 Ang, 8.3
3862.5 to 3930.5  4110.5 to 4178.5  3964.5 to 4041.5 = 0.86 Ang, 8.07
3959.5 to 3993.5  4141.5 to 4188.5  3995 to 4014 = -3.56 Ang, 7.17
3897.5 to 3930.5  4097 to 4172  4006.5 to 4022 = -0.83 Ang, 8.15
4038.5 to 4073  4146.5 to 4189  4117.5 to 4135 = 0.60 Ang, 8.16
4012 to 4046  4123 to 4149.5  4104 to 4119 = 2.03 Ang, 8.17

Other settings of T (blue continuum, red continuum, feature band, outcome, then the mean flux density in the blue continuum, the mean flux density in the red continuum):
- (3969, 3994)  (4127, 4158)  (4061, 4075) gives -1.2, 7.31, 8.02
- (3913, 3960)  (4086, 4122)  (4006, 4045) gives -3.8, 8.42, 7.24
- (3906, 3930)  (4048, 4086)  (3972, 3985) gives 2.5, 8.76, 8.43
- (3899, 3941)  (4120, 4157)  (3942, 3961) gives -0.3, 8.35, 8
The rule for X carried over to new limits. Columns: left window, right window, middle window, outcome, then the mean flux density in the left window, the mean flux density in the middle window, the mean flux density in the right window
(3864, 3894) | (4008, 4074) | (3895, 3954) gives -1.8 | 7.92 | 8.34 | 8.56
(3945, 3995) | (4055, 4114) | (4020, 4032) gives -1.2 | 7.52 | 8.42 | 7.76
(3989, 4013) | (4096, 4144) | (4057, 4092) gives -1.8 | 8.48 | 8.27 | 7.47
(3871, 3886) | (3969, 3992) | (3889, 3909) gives 0.5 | 7.81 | 7.48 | 7.19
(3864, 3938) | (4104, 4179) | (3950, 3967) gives 0.8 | 8.07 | 7.64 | 7.77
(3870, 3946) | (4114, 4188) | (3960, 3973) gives 3.0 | 8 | 6.16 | 7.93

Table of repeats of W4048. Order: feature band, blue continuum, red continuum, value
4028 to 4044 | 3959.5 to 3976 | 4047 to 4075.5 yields -1.5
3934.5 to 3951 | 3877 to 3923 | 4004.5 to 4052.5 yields -0.9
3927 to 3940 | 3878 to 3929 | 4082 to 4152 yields 0.1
